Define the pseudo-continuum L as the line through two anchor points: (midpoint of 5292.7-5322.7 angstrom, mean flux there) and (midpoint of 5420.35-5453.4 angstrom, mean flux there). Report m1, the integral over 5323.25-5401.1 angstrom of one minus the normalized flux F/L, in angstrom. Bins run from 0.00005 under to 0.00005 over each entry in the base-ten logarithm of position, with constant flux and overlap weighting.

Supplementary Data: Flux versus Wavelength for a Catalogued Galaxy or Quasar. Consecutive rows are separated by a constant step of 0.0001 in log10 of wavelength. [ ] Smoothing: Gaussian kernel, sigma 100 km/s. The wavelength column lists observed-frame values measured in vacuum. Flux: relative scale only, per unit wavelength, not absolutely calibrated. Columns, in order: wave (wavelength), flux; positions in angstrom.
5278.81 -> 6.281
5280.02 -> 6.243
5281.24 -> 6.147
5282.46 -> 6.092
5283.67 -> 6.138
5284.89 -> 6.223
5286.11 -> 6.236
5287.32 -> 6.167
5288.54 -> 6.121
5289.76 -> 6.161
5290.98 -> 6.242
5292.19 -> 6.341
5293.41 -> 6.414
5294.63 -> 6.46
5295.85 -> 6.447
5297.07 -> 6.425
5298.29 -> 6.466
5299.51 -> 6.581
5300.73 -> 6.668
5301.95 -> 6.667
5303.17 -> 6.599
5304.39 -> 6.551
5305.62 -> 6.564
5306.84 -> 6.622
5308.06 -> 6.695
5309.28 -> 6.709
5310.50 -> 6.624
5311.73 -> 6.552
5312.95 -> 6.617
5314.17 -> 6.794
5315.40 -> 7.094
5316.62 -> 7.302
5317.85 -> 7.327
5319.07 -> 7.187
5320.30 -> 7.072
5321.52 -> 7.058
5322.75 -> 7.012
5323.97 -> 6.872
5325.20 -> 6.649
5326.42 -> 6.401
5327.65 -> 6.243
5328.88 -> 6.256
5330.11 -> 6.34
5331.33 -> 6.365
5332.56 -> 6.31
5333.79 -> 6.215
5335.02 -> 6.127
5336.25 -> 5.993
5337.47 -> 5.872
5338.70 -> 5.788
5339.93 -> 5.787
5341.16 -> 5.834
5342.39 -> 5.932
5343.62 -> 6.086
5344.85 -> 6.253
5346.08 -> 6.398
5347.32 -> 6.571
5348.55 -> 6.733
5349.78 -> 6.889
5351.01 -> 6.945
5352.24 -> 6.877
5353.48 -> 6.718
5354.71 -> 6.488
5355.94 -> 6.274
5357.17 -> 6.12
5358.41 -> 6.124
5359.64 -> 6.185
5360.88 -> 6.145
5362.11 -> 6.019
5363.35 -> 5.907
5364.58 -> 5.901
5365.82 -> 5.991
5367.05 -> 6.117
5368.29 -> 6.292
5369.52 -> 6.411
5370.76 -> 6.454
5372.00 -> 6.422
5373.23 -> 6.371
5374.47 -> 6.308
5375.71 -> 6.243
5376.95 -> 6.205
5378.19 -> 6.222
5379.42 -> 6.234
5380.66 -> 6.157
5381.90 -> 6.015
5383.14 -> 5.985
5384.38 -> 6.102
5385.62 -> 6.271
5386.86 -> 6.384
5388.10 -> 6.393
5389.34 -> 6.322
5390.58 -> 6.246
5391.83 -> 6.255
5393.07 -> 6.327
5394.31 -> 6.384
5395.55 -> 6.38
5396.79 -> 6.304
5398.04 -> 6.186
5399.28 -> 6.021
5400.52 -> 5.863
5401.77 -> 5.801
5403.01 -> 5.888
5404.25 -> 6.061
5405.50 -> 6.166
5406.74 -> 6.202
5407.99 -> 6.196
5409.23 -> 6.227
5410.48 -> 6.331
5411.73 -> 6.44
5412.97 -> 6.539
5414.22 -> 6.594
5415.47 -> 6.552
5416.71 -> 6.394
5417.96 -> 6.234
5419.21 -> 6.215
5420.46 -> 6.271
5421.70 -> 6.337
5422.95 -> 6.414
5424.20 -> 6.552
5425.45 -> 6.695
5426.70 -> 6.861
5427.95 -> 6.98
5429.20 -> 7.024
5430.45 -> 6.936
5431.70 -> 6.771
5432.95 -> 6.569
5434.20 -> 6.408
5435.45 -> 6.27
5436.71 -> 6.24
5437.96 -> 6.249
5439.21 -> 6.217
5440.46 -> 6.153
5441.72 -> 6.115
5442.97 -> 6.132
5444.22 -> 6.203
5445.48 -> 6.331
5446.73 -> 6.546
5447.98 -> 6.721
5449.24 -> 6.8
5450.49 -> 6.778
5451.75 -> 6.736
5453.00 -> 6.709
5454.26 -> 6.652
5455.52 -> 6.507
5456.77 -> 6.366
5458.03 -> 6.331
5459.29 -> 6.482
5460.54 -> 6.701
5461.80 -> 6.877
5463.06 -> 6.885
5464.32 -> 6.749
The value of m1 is 4.5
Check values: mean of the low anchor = 6.73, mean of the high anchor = 6.52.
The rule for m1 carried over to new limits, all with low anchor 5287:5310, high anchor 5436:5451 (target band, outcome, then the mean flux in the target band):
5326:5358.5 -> 0.7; 6.3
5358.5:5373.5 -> 0.6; 6.18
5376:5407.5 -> 1.1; 6.18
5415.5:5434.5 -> -0.6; 6.58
